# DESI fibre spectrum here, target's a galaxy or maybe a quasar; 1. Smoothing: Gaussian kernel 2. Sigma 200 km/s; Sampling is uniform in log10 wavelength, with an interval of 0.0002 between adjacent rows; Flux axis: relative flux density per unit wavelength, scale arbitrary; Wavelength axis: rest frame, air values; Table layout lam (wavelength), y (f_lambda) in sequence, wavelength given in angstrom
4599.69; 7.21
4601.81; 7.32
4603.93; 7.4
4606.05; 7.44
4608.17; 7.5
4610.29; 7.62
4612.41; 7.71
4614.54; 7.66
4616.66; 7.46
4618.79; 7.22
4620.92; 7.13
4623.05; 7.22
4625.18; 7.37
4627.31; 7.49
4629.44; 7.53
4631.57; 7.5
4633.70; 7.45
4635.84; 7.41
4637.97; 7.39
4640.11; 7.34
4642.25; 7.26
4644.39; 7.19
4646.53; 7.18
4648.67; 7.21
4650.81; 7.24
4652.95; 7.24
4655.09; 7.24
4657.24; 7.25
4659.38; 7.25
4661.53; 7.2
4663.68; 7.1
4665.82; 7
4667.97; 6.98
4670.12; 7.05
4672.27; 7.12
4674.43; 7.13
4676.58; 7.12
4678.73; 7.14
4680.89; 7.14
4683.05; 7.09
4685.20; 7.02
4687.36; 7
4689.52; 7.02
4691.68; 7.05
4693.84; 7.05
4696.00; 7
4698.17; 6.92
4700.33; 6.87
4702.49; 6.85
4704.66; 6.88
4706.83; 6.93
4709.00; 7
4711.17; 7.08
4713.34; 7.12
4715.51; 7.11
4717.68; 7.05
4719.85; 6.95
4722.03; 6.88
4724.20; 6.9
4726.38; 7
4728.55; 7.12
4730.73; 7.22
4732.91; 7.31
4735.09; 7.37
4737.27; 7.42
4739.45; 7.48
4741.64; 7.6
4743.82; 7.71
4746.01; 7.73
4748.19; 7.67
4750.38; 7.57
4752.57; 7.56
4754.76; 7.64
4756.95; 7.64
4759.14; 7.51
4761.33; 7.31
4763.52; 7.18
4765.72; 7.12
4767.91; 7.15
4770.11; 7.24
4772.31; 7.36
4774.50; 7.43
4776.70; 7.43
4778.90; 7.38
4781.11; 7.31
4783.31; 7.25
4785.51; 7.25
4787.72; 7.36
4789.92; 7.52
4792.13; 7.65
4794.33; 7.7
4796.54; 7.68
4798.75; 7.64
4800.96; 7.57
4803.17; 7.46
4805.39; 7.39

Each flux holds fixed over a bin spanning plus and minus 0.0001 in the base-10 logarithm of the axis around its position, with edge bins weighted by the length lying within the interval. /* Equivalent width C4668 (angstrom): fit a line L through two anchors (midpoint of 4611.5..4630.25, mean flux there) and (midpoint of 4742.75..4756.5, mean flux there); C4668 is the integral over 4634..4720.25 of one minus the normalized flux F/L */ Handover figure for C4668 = 4.7 angstrom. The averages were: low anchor 7.41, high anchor 7.64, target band 7.11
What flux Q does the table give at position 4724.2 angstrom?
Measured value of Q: 6.9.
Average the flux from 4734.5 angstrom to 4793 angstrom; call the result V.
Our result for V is 7.44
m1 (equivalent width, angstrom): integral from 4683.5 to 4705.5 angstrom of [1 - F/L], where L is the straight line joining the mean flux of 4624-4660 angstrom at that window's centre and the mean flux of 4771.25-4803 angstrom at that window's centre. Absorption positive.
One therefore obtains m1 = 1.2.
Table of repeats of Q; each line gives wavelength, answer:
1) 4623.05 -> 7.22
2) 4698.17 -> 6.92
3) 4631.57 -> 7.5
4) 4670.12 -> 7.05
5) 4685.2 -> 7.02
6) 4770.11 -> 7.24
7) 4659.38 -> 7.25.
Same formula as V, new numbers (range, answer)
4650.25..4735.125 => 7.07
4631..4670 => 7.24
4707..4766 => 7.3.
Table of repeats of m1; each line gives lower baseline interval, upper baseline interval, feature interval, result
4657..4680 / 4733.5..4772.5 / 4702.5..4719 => 0.63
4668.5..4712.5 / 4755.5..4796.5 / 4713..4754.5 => -0.61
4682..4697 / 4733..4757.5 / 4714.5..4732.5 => 0.79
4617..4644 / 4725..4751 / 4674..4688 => 0.56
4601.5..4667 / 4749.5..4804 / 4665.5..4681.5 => 0.61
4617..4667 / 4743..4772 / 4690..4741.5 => 2.20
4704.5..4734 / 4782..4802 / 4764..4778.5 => 0.18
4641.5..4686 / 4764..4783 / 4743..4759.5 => -0.83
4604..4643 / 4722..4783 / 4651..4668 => 0.55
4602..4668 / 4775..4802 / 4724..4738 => 0.41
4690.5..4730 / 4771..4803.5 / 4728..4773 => -1.19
